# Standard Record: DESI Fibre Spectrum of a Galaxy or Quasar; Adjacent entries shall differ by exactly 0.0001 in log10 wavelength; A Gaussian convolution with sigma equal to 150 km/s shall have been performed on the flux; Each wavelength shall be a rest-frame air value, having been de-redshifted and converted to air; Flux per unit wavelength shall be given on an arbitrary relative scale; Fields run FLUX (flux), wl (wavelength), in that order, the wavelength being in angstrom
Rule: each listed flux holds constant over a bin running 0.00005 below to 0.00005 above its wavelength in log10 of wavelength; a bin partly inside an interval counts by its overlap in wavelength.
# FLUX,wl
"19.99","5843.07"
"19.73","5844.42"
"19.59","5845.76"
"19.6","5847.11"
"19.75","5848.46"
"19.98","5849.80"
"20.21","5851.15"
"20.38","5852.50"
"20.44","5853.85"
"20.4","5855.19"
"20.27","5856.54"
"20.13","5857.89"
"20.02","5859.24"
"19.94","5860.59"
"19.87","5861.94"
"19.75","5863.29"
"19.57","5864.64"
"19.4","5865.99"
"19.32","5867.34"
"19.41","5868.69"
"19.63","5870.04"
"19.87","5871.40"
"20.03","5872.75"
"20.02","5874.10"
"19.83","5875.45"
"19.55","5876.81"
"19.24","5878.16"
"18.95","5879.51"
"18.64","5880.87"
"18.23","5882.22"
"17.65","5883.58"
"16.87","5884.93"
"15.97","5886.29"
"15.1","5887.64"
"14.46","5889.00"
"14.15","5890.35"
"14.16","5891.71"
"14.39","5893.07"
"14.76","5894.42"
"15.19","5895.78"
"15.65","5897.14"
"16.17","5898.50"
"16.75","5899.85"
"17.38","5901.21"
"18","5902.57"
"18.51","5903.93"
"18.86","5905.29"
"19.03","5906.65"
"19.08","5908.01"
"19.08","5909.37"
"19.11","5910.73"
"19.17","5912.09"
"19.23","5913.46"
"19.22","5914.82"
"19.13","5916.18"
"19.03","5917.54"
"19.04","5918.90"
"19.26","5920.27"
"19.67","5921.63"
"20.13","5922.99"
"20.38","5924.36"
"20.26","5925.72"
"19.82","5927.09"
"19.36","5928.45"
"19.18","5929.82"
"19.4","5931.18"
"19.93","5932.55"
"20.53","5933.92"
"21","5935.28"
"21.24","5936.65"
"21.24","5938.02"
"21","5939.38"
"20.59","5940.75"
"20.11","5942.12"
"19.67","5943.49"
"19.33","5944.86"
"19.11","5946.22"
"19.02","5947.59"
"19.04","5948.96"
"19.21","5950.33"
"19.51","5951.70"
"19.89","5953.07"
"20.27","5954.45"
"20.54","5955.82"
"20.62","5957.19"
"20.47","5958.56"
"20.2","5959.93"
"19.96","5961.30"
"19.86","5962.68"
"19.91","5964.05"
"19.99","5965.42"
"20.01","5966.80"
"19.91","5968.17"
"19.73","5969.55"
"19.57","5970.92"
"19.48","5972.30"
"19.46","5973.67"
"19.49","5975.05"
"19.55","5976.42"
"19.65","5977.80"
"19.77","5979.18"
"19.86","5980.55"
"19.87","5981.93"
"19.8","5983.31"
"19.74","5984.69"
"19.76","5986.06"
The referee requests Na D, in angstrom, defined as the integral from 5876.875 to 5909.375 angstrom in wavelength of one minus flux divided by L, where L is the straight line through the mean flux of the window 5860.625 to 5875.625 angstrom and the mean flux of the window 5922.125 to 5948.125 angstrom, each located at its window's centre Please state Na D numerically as 4.8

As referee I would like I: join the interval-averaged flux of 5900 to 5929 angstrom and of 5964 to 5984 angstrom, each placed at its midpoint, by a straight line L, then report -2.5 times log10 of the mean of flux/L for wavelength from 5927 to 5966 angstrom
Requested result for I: -0.03 mag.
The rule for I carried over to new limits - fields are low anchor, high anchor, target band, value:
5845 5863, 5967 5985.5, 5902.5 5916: 0.05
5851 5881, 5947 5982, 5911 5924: 0.03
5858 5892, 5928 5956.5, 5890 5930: 0.07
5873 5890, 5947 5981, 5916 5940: -0.06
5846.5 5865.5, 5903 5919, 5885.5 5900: 0.27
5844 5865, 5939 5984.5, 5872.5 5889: 0.10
